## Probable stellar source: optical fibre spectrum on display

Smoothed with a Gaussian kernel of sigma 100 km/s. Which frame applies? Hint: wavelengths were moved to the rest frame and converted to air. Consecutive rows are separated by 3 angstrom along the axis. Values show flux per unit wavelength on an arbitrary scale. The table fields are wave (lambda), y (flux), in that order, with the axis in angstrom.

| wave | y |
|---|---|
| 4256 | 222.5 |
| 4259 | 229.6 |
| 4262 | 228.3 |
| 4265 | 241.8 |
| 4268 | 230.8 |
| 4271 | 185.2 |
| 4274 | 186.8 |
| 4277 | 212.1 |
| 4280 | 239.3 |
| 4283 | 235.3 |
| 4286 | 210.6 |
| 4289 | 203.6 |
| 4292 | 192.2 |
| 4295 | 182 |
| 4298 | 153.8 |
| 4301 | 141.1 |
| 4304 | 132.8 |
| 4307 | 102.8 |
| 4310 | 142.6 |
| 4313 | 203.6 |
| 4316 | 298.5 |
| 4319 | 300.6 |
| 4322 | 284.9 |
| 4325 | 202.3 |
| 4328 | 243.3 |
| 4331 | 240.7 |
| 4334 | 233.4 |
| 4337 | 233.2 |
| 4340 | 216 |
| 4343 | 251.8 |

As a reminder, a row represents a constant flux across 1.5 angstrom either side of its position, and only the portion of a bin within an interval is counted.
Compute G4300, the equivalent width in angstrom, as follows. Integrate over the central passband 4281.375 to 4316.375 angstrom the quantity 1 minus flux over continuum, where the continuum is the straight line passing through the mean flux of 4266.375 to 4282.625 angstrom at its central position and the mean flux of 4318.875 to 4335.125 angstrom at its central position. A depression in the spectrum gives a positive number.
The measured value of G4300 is 7.4 angstrom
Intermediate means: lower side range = 213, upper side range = 247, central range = 180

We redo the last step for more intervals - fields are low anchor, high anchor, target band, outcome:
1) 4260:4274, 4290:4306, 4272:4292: -2.43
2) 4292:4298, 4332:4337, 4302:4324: -0.19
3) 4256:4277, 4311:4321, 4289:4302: 3.77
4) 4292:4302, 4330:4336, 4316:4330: -3.01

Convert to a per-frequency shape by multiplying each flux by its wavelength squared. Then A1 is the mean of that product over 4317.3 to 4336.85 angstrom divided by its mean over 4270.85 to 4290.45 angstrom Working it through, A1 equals 1.20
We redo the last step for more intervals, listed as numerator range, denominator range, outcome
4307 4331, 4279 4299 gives 1.16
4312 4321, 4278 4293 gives 1.27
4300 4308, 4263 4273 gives 0.59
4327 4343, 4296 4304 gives 1.62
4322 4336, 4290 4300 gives 1.36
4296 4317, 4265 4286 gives 0.77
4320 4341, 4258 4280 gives 1.13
